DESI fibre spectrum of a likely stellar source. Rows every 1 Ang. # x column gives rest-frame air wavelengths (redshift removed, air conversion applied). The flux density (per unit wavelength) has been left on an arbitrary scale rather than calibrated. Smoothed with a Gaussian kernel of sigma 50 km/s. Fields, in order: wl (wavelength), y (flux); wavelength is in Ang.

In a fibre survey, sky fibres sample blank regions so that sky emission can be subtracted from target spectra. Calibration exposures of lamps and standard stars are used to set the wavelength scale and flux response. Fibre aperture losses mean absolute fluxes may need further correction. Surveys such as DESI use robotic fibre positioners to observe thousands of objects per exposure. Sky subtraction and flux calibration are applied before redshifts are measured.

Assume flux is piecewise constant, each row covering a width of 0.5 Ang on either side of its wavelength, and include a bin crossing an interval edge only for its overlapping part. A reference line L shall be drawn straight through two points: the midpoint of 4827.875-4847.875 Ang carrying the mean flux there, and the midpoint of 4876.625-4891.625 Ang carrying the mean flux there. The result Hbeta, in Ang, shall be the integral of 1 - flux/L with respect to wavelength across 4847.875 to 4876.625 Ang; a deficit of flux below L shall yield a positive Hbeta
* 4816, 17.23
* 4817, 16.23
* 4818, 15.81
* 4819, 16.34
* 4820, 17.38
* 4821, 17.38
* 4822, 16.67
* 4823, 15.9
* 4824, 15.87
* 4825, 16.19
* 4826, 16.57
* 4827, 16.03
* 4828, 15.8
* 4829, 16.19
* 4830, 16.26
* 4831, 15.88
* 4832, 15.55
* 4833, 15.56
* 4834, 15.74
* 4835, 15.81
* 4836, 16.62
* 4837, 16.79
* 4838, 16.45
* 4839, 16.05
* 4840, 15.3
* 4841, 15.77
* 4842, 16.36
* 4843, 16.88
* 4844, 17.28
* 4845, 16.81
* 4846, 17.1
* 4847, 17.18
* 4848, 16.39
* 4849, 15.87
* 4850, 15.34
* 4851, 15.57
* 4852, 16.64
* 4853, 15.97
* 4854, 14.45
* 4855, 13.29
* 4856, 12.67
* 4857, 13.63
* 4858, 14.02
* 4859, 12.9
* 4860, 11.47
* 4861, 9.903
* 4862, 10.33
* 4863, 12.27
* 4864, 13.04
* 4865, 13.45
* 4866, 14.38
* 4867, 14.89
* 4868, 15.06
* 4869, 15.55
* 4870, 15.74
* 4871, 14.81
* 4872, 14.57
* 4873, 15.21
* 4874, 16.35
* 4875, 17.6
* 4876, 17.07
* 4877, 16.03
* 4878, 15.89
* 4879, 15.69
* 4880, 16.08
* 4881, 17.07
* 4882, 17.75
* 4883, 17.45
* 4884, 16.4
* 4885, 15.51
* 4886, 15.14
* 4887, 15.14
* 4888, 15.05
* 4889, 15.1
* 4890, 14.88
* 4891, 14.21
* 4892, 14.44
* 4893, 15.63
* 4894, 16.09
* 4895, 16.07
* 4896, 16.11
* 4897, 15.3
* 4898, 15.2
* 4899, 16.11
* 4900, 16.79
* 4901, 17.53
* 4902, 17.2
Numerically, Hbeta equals 2.9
